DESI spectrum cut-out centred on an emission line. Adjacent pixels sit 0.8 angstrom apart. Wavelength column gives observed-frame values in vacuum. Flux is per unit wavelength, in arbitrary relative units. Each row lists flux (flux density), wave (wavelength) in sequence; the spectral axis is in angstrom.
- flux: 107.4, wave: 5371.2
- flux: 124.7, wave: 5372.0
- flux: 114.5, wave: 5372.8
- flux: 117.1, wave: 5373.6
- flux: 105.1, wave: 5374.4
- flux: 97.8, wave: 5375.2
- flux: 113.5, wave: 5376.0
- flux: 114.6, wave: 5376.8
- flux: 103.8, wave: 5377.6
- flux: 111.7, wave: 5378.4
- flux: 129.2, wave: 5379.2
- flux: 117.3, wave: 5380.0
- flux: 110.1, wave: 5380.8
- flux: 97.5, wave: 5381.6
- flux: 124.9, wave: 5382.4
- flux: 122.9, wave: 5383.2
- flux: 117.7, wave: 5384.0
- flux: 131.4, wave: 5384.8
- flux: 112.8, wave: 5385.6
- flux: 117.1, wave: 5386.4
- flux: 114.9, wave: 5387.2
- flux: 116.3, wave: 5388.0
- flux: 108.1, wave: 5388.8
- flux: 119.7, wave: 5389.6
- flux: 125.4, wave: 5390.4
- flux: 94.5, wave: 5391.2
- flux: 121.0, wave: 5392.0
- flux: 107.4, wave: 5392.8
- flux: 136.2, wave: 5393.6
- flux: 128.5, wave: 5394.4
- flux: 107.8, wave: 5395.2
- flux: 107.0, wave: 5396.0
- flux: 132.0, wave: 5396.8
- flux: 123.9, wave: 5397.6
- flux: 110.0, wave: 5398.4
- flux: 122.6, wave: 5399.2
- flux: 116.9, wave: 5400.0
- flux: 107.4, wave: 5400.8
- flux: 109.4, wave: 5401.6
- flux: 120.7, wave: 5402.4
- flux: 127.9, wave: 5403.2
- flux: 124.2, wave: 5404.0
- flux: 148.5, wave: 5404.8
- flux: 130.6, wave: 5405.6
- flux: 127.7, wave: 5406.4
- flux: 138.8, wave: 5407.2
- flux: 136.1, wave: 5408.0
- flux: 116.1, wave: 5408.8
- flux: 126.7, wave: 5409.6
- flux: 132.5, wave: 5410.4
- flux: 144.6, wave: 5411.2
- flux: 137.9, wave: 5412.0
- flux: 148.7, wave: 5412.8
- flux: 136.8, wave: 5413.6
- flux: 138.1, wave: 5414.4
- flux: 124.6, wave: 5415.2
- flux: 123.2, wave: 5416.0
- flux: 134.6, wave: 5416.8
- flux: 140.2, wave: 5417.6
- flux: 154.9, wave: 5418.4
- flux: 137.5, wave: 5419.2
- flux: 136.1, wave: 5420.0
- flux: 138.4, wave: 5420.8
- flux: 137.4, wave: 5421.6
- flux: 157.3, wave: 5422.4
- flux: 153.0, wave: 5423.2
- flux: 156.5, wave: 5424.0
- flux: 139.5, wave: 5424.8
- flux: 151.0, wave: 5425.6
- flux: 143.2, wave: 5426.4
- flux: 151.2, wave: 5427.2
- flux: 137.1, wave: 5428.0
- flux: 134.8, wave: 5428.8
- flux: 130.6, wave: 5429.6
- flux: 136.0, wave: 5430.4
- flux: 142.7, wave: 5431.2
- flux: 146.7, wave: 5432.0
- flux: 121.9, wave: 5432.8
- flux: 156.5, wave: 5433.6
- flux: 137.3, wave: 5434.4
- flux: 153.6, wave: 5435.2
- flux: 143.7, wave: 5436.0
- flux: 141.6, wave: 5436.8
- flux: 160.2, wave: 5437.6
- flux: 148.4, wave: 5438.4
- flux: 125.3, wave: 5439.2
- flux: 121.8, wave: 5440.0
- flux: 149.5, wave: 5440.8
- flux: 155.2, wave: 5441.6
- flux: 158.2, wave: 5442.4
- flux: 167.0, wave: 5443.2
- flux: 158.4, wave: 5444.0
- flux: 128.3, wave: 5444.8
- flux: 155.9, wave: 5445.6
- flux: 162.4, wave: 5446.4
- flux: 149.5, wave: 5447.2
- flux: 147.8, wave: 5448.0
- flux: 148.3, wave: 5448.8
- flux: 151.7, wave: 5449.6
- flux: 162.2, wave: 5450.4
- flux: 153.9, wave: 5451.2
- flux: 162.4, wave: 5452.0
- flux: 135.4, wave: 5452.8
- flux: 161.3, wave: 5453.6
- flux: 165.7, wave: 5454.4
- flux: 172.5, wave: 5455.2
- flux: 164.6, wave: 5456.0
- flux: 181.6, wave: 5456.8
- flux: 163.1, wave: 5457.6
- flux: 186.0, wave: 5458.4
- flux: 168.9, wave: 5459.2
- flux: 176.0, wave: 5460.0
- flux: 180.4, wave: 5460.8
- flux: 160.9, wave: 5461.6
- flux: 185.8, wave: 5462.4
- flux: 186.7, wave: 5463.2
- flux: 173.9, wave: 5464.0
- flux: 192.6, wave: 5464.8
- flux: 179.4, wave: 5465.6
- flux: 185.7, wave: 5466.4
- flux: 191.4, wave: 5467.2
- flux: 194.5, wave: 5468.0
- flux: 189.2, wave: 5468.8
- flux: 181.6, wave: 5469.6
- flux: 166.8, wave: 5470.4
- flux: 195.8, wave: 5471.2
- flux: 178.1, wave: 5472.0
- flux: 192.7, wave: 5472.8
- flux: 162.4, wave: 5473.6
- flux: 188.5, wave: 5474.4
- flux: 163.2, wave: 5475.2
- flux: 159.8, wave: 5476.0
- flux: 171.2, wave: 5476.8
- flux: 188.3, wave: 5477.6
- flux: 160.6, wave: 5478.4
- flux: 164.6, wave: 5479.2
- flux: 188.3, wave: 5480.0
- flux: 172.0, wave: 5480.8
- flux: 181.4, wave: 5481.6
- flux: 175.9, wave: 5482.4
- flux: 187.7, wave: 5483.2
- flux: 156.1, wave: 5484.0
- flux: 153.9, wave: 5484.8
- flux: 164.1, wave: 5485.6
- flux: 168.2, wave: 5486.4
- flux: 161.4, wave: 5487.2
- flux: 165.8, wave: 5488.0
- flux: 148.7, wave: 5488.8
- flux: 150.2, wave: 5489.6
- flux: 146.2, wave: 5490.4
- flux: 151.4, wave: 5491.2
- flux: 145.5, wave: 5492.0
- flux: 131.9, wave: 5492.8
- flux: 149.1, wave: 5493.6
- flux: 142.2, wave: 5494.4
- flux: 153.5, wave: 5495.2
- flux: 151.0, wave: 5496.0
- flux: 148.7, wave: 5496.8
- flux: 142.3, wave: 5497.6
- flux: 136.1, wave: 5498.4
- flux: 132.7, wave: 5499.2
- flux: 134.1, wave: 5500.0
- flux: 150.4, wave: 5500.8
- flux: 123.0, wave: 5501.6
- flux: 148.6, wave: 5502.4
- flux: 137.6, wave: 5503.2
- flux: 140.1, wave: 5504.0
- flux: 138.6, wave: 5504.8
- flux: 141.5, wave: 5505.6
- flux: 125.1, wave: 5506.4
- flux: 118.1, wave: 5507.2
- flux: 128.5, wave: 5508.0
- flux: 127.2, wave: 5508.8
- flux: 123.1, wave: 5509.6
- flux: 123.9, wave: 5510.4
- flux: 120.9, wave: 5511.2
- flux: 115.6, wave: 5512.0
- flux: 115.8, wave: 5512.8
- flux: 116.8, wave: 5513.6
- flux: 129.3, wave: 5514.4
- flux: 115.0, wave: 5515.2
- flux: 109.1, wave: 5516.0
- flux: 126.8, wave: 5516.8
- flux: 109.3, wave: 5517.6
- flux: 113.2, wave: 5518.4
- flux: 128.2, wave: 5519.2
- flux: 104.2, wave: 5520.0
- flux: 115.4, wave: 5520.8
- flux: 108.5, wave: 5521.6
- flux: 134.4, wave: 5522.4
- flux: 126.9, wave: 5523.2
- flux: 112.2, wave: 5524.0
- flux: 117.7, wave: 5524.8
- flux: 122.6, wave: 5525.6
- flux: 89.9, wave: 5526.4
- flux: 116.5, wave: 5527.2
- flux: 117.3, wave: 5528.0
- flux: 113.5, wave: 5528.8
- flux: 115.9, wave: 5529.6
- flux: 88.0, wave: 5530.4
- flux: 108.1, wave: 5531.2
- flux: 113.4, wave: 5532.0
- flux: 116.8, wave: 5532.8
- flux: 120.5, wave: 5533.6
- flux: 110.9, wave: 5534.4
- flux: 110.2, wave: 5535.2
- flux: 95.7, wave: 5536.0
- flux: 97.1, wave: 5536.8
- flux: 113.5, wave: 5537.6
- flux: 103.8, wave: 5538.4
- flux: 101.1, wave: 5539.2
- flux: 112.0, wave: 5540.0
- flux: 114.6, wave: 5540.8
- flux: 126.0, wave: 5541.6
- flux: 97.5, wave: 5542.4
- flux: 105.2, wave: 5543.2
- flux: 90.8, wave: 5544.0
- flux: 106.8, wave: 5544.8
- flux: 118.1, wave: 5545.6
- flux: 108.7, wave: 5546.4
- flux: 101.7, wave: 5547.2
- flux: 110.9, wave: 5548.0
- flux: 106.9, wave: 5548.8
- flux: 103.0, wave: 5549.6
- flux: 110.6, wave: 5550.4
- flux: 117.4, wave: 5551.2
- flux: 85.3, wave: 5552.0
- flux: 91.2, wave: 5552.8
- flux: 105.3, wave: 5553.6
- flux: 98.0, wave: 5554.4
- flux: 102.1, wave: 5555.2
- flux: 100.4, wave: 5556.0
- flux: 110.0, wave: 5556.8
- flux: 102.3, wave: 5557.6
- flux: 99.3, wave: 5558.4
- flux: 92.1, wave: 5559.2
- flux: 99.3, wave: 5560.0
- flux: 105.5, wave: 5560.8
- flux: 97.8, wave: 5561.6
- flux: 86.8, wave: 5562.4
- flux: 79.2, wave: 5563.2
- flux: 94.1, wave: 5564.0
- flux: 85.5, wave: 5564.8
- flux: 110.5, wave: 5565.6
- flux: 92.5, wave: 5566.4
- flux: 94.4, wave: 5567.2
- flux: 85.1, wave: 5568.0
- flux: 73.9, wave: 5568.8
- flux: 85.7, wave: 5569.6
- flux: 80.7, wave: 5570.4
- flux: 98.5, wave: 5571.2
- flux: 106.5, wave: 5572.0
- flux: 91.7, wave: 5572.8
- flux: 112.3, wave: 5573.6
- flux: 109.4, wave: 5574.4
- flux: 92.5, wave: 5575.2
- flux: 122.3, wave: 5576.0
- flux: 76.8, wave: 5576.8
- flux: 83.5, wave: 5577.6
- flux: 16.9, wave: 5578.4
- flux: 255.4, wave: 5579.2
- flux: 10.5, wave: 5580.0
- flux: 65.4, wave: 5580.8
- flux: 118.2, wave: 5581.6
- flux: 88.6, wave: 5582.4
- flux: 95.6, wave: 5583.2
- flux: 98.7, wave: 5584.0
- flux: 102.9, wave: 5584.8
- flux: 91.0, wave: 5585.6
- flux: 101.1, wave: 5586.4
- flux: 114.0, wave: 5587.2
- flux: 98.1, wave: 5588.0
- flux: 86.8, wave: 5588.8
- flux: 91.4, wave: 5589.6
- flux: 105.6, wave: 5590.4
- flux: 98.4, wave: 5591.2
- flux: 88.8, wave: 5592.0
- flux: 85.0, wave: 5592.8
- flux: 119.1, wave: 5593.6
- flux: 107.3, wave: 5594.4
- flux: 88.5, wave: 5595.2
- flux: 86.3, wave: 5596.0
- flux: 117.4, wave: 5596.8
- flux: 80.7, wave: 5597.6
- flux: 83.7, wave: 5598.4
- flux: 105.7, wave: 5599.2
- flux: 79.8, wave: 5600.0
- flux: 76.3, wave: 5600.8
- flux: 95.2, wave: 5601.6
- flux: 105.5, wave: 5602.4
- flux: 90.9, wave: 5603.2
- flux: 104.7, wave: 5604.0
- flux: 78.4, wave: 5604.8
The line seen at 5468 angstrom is C III] 1909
